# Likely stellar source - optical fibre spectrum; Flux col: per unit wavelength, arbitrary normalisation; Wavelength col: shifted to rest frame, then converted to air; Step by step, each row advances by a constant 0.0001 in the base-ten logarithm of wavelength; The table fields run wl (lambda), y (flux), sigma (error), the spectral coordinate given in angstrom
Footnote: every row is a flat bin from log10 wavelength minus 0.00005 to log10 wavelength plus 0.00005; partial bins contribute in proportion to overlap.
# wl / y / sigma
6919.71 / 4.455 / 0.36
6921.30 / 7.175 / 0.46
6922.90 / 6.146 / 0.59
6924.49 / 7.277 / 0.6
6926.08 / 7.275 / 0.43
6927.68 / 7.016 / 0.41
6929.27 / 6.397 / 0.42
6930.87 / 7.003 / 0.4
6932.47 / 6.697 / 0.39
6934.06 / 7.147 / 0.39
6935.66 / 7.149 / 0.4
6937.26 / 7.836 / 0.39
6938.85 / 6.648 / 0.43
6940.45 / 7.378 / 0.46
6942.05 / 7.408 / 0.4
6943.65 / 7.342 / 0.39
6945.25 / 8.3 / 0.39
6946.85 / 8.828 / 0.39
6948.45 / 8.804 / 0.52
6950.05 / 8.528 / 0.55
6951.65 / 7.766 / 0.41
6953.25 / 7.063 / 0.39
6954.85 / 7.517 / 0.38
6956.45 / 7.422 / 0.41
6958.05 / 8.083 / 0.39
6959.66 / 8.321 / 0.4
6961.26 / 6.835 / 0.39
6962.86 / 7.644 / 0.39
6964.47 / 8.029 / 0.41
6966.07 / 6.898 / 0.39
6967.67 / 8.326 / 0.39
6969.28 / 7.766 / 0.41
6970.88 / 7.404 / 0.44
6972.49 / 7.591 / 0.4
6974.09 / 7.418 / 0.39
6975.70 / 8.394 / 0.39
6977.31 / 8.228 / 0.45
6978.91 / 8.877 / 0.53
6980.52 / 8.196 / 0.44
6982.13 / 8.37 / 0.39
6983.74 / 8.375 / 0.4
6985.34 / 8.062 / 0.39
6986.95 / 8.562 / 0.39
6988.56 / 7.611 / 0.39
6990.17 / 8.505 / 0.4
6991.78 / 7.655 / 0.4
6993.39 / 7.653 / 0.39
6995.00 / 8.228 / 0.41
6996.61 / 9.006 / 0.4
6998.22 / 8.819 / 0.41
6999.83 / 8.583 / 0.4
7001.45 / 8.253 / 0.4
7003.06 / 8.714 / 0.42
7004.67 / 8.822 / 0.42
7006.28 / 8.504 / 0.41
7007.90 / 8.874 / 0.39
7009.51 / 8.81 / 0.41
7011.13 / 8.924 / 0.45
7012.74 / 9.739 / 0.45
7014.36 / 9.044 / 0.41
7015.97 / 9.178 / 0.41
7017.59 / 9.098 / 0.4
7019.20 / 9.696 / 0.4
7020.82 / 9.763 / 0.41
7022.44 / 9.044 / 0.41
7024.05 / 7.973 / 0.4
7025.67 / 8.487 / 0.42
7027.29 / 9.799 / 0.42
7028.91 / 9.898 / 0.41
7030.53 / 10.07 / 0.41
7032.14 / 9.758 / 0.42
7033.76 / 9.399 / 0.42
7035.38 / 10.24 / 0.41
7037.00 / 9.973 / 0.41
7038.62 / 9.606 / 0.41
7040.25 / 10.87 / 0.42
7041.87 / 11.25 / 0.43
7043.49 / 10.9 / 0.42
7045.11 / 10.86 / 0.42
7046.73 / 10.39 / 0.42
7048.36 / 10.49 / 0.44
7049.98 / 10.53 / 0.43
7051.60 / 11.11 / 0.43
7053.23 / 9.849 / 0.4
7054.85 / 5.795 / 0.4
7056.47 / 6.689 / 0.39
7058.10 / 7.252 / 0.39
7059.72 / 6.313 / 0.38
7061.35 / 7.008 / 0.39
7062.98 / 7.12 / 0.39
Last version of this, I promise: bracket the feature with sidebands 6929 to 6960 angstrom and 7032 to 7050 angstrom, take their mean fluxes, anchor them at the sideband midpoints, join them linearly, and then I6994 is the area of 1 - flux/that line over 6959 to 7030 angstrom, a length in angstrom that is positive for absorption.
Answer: 4.5 angstrom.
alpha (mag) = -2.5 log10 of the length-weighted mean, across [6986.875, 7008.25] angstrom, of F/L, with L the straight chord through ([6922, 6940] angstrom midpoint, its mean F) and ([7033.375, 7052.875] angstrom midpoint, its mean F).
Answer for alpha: 0.08 mag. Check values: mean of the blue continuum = 6.97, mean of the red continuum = 10.5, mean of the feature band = 8.4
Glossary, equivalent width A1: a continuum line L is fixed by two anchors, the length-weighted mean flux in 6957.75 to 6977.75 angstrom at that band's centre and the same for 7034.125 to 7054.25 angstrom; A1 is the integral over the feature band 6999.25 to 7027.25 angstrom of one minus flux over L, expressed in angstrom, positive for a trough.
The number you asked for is 1.2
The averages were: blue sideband 7.75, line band 8.94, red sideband 10.4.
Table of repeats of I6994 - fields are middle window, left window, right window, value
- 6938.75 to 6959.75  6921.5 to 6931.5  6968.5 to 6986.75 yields -1.2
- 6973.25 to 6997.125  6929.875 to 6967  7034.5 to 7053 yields 1.4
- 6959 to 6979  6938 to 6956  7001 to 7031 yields 1.0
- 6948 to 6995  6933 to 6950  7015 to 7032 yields 2.1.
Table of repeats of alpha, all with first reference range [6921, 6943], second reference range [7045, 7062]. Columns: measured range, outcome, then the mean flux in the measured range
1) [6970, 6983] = -0.06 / 8.06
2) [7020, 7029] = -0.10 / 9.1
